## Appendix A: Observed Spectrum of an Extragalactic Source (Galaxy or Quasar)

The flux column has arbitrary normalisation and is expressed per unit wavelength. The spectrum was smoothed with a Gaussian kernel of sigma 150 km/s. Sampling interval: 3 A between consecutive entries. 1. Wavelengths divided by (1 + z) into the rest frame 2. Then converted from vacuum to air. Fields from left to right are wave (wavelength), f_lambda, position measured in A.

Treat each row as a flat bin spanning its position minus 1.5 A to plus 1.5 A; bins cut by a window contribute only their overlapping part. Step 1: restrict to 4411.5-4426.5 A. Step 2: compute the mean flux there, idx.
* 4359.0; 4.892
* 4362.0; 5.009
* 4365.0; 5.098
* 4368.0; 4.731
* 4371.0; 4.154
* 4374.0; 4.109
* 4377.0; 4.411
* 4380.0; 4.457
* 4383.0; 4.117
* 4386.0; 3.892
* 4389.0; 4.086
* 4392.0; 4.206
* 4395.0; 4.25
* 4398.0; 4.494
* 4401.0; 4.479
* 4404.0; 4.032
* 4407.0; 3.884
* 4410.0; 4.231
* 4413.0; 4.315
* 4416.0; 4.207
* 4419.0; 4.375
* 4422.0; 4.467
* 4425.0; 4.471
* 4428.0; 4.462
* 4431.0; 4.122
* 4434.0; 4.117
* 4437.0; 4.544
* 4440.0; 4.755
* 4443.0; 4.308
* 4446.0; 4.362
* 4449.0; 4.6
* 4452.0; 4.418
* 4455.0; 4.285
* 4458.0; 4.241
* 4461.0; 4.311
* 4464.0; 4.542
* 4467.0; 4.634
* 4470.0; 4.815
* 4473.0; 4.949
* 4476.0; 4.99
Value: 4.37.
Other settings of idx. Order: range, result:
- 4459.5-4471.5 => 4.58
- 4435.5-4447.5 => 4.49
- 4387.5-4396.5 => 4.18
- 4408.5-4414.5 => 4.27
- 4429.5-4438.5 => 4.26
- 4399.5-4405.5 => 4.26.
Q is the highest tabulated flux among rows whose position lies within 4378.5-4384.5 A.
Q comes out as 4.457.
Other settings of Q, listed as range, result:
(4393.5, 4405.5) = 4.494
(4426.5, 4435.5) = 4.462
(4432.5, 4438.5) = 4.544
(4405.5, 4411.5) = 4.231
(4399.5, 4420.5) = 4.479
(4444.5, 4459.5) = 4.6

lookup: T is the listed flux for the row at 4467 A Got 4.634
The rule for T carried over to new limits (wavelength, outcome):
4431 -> 4.122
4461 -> 4.311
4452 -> 4.418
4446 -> 4.362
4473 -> 4.949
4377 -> 4.411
